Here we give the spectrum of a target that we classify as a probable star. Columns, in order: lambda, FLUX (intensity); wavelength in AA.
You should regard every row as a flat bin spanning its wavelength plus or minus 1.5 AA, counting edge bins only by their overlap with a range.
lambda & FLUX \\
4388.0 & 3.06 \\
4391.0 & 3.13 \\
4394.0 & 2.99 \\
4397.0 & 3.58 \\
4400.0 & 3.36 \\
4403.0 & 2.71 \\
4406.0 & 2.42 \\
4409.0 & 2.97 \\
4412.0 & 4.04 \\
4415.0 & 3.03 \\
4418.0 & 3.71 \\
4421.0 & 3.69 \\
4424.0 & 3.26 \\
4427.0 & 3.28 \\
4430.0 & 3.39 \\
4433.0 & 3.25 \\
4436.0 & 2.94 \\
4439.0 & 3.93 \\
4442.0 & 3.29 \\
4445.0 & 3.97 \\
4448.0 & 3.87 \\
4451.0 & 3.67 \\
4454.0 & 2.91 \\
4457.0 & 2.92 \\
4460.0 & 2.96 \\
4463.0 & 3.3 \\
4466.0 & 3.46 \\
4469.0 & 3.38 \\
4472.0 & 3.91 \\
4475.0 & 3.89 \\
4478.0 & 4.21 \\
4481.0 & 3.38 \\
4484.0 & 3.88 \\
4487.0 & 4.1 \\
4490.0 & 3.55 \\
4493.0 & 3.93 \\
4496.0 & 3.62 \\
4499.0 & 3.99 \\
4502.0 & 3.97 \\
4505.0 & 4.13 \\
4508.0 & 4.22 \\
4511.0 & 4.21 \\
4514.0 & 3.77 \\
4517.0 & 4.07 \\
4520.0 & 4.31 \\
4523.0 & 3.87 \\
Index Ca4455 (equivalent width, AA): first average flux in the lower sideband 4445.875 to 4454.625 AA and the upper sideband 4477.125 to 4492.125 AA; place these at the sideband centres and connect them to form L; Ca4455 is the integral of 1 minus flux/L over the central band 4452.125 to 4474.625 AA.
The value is 2.26 AA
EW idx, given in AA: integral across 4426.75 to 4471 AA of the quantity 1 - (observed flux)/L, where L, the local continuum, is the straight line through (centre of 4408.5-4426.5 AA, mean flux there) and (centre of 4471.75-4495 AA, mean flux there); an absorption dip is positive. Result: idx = 3.27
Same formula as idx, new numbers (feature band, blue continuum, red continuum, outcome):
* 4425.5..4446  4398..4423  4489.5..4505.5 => 0.0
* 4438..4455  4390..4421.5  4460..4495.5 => -0.6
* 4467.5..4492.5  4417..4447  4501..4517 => 0.3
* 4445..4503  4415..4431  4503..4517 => 2.7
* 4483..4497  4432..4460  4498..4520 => 0.2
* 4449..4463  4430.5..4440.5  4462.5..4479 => 1.6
